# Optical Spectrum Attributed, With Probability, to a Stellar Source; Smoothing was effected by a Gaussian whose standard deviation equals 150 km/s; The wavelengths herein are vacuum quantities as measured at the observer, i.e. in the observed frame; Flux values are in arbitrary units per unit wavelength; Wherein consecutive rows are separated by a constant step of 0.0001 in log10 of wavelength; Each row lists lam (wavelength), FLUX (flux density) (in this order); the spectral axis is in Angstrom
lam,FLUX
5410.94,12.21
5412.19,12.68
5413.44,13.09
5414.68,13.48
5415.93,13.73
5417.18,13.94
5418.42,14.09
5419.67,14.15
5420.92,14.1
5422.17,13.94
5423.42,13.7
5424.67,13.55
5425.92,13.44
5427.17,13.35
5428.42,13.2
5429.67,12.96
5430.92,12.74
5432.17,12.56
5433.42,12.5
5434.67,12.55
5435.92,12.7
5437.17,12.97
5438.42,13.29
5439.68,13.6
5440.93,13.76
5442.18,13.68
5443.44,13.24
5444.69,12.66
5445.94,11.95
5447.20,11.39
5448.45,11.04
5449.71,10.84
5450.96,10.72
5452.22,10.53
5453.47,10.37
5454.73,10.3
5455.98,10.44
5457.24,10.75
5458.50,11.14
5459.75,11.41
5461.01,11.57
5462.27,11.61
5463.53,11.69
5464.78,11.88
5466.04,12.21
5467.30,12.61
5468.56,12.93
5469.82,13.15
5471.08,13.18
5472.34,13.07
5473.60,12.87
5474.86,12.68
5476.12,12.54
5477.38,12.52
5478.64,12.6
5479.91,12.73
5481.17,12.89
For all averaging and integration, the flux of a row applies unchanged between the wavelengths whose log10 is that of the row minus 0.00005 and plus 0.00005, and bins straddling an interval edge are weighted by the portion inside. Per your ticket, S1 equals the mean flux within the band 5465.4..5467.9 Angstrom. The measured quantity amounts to 12.4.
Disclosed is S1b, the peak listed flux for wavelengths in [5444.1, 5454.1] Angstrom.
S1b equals 12.66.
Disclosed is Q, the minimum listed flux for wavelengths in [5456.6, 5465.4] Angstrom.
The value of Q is 10.75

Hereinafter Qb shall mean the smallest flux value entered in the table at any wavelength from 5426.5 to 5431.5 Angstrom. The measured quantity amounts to 12.74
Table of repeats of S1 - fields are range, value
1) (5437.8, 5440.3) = 13.4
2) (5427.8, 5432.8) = 12.9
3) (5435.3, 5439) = 13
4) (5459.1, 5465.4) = 11.6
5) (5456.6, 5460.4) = 11.1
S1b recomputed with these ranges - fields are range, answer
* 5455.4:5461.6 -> 11.57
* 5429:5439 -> 13.29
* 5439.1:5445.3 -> 13.76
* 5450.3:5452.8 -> 10.72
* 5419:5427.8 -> 14.15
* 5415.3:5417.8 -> 13.94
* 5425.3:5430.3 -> 13.44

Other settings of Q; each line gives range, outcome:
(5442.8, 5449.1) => 11.04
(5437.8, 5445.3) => 12.66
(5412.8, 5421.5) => 13.09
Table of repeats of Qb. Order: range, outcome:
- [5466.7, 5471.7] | 12.61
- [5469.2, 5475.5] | 12.68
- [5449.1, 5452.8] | 10.53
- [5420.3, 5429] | 13.2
